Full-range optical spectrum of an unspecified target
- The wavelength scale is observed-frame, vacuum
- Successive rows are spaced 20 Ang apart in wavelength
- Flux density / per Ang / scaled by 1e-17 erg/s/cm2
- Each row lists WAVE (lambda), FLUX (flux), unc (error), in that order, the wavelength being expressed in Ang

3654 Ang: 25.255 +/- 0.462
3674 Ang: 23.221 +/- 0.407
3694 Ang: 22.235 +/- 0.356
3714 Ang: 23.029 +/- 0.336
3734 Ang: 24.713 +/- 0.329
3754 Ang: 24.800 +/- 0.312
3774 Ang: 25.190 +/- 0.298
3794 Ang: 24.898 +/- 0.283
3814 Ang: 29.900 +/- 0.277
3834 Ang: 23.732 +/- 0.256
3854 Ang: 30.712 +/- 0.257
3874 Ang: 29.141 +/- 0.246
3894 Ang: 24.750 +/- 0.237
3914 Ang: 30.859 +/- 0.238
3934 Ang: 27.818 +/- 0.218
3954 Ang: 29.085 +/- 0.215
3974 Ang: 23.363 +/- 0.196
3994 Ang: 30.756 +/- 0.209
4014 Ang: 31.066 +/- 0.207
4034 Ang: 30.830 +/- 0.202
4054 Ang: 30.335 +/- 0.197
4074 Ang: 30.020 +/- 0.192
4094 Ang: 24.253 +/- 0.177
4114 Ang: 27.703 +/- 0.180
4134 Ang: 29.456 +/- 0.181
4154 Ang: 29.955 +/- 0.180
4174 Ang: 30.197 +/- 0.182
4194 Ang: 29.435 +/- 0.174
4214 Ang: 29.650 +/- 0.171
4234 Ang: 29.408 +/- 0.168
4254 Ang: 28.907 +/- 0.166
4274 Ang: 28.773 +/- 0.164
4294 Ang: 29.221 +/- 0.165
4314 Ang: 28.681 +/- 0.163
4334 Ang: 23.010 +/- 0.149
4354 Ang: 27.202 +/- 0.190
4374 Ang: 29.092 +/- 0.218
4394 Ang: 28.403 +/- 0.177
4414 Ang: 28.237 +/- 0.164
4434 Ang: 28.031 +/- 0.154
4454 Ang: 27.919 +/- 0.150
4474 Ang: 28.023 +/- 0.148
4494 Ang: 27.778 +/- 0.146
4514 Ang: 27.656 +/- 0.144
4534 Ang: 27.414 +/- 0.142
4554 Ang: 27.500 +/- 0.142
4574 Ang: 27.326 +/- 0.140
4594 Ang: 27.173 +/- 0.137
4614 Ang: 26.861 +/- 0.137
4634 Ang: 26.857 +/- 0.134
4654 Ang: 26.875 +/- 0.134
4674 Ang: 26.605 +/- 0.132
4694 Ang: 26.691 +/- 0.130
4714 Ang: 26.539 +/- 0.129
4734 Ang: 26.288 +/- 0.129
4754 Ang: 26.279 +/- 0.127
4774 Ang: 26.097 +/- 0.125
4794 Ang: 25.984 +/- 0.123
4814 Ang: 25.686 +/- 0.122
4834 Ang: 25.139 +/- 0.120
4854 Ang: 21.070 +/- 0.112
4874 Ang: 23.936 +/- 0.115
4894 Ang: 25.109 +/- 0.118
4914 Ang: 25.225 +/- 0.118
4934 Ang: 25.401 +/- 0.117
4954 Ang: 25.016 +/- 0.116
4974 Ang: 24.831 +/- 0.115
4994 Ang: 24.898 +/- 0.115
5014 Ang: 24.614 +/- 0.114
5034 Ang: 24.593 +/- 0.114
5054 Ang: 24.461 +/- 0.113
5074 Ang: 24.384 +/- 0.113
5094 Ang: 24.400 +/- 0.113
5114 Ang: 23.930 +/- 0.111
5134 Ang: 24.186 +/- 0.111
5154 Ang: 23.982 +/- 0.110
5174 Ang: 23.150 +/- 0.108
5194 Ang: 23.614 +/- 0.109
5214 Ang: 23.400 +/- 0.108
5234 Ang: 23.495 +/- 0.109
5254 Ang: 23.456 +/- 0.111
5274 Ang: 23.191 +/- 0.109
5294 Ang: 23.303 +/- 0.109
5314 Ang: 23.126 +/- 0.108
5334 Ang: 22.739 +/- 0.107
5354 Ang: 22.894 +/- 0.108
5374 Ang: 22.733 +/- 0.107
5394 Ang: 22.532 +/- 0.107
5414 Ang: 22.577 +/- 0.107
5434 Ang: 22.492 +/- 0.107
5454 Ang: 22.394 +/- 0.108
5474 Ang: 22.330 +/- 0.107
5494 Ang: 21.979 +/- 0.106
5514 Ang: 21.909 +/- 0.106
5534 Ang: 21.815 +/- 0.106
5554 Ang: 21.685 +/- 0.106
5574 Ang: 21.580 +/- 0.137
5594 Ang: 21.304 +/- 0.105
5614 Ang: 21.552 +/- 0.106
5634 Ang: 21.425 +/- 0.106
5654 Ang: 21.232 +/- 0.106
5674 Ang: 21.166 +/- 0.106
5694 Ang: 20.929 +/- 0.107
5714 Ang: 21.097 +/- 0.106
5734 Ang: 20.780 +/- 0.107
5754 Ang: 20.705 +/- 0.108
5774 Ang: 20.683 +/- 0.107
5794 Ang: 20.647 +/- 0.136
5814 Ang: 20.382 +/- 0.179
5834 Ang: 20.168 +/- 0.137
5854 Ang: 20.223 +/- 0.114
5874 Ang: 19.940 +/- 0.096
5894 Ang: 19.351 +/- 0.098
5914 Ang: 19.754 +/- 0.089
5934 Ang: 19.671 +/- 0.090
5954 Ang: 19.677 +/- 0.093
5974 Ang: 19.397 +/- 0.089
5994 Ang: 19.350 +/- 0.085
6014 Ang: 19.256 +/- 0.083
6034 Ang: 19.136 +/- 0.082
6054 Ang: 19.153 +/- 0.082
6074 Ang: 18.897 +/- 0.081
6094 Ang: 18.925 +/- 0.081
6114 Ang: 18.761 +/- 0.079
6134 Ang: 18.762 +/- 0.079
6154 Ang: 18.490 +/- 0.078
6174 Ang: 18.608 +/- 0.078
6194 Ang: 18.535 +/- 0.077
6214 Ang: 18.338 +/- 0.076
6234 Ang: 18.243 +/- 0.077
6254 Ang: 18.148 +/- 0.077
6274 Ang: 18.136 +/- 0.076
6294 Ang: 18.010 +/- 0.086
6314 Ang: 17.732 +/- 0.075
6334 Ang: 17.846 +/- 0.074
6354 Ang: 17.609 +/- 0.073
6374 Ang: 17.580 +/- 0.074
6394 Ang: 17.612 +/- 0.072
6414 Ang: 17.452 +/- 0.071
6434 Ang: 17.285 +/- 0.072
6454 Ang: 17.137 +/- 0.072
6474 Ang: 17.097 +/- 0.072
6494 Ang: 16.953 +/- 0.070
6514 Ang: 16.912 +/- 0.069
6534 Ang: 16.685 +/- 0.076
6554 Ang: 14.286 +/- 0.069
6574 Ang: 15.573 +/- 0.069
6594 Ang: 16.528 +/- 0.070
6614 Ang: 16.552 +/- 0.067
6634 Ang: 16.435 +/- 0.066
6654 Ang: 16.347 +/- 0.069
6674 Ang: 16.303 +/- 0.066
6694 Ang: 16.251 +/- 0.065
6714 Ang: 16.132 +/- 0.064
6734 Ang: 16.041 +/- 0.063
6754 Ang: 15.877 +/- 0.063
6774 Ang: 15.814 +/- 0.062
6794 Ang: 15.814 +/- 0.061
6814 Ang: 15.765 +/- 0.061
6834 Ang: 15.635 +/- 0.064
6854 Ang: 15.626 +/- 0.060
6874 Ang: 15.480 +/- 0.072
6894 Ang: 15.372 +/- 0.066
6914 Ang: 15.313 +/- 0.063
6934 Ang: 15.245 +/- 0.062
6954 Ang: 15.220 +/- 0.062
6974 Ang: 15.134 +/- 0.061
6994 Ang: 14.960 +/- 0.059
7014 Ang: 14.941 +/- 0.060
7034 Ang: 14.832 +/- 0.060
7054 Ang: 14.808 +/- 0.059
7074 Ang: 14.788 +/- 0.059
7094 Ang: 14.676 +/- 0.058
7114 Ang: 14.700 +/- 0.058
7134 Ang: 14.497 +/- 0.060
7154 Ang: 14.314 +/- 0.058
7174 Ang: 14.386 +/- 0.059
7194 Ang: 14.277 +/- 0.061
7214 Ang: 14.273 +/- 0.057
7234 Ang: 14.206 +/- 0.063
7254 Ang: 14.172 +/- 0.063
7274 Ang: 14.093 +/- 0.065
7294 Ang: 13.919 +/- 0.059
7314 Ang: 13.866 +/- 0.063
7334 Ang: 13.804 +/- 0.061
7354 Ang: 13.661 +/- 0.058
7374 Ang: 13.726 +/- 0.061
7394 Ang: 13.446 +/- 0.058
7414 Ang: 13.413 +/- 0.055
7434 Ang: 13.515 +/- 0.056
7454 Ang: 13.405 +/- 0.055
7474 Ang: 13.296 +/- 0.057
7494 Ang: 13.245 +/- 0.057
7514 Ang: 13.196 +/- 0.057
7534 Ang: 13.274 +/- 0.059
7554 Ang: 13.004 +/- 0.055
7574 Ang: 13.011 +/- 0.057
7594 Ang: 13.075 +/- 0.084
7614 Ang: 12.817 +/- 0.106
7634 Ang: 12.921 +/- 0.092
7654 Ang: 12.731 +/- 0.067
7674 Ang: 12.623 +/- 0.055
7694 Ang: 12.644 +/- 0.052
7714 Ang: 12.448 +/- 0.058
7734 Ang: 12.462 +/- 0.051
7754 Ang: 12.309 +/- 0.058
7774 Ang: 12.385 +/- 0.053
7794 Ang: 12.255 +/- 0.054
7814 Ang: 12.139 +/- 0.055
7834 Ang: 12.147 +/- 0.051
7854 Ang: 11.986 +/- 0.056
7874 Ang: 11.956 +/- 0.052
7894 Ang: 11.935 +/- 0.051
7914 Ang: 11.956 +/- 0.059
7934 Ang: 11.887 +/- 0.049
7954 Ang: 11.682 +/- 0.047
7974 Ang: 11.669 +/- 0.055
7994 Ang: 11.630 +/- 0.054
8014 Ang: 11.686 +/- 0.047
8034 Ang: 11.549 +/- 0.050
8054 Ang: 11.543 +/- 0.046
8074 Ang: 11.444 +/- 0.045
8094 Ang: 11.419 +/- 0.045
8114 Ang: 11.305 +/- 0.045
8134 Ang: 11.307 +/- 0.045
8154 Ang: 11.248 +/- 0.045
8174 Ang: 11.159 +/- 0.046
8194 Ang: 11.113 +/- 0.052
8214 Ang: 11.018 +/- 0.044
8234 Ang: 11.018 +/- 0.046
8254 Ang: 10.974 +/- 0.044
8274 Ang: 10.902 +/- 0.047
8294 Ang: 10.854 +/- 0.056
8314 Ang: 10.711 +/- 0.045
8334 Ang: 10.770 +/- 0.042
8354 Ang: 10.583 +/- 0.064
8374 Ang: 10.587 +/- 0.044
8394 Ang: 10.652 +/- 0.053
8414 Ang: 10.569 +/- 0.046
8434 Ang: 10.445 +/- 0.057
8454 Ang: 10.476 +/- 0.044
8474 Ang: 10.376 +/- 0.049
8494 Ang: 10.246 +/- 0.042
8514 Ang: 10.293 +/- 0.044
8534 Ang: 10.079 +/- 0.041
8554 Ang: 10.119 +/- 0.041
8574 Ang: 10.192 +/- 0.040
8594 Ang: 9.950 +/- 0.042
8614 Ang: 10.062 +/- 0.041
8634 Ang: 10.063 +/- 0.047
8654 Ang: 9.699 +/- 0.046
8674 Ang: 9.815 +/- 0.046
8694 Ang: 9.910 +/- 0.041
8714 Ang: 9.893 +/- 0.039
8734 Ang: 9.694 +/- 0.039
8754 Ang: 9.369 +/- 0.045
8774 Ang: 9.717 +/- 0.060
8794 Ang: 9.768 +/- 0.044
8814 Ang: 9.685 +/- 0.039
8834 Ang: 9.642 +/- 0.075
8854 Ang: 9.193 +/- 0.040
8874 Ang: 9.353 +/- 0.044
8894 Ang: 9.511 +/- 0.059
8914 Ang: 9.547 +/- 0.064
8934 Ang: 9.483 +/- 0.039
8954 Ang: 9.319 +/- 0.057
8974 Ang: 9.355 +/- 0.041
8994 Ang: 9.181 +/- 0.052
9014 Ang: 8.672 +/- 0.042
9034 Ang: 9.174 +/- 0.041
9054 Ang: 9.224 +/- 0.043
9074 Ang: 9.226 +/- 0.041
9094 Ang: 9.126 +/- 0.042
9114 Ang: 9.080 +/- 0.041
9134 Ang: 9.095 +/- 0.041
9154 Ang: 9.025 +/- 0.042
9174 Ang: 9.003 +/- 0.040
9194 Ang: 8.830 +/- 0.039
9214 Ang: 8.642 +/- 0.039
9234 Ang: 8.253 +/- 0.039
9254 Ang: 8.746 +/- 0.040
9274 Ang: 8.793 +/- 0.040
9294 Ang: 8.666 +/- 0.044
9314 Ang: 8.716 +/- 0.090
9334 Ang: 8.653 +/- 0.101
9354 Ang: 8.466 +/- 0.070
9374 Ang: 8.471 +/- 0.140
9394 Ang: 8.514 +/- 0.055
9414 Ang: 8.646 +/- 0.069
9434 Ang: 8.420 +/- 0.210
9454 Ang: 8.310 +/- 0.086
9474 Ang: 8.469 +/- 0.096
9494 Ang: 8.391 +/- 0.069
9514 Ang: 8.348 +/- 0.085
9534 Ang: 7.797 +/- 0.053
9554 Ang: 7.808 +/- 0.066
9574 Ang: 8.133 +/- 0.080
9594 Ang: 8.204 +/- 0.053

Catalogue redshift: 0.00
